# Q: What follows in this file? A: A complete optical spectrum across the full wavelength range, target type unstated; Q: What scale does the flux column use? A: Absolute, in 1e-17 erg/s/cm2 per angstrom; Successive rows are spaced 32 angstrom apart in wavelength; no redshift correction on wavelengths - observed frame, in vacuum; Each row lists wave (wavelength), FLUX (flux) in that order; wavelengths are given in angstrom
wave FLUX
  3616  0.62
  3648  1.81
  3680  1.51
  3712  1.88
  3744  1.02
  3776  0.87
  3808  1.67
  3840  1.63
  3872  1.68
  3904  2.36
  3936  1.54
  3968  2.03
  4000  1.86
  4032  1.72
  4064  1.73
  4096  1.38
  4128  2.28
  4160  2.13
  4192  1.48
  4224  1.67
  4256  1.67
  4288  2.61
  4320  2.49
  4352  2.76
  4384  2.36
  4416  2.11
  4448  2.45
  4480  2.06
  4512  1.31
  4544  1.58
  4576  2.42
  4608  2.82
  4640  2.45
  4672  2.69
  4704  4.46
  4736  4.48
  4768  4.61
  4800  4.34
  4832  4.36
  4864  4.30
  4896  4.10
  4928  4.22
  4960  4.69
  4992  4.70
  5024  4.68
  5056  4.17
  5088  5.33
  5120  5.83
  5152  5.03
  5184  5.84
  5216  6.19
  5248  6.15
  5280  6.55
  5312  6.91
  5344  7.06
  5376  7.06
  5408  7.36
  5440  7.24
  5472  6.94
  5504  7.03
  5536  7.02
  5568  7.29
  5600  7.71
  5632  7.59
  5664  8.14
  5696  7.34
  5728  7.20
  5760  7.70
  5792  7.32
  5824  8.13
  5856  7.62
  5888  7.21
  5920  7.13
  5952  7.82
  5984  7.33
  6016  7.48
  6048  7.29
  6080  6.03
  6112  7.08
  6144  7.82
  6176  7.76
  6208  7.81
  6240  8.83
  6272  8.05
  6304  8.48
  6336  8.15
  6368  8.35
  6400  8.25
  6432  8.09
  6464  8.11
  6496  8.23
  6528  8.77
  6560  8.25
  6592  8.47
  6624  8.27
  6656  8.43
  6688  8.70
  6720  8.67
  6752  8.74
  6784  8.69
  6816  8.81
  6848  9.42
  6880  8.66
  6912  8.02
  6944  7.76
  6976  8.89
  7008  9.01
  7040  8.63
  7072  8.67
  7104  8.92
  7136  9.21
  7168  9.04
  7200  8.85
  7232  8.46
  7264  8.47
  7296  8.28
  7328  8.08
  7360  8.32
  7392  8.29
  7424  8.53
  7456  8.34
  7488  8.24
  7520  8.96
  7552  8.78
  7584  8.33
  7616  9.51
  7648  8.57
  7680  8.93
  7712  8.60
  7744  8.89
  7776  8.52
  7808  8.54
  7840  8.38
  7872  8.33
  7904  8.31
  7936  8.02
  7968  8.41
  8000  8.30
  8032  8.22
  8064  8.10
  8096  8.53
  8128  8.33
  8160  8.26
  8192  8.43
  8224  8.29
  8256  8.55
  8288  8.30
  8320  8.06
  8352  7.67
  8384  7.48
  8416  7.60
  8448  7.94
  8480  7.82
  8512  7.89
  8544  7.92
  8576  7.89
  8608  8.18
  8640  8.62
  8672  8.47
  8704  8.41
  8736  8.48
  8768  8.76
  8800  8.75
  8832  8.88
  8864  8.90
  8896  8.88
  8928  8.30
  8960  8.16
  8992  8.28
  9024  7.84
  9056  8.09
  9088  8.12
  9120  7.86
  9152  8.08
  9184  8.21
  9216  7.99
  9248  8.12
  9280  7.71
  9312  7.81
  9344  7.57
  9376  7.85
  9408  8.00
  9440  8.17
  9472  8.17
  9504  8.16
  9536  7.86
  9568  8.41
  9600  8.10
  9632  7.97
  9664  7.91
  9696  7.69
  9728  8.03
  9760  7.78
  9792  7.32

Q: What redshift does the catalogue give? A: 0.175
